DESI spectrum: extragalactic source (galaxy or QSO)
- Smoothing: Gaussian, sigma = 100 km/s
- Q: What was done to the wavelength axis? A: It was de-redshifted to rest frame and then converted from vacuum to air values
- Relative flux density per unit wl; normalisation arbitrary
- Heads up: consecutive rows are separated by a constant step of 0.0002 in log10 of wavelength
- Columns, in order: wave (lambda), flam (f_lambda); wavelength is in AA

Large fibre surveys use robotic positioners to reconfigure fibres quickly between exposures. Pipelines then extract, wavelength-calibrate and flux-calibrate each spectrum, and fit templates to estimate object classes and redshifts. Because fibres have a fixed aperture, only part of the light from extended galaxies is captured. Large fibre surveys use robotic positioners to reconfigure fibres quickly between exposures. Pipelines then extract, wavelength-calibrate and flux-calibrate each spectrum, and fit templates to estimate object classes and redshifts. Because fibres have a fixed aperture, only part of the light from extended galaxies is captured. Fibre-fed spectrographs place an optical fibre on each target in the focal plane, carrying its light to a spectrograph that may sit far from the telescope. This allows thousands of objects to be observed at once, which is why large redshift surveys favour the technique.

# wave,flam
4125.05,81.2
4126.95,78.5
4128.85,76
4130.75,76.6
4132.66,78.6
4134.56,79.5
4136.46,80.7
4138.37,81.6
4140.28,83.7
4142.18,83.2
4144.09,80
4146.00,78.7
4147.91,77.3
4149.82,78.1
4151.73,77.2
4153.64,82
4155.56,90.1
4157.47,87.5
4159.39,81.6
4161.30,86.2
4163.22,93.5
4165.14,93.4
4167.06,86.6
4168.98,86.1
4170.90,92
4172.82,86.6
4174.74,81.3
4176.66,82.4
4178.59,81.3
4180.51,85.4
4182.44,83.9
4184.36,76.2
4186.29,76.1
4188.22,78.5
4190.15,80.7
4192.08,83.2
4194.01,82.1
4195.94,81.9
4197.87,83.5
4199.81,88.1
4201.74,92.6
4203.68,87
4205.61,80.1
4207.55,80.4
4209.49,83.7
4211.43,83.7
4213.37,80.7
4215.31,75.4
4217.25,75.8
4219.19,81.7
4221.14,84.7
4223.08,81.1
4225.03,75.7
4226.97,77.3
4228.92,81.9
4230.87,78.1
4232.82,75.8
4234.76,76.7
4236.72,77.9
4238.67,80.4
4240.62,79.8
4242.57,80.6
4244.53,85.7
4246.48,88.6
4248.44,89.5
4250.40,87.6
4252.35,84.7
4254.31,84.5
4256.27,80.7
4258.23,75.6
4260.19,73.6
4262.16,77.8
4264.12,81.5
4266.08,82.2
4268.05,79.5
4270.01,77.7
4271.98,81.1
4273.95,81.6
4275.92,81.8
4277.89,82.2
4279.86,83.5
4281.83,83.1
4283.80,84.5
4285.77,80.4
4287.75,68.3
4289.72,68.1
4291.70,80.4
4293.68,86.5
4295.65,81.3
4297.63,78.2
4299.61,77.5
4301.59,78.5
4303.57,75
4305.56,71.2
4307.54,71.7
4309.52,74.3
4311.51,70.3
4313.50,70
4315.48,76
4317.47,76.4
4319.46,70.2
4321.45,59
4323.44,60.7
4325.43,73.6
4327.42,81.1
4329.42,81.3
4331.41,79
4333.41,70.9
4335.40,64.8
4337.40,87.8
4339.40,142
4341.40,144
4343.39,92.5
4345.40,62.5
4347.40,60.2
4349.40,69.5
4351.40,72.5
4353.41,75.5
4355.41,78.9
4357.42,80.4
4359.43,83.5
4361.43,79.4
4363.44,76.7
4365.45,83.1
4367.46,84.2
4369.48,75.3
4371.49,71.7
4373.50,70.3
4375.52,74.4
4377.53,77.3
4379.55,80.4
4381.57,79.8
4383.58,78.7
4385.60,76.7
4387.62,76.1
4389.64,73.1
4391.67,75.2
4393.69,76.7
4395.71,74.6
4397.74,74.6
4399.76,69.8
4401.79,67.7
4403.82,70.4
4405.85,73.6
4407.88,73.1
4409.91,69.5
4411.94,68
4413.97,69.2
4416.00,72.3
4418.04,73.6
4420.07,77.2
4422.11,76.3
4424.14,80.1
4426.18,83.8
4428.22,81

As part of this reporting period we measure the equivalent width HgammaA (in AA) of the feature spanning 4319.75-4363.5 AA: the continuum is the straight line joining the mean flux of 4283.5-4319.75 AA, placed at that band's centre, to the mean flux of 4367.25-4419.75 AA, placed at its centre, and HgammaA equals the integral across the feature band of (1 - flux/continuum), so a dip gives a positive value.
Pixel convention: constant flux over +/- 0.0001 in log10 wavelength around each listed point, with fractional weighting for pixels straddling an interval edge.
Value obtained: -3.3 AA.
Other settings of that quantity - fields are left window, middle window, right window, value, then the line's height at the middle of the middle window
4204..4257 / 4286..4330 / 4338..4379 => 4.3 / 82.1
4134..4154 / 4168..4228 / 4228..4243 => -2.1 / 79.4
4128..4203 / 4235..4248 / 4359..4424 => -0.3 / 80.3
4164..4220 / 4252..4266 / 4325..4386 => 0.4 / 82.3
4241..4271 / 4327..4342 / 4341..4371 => -2.4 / 80.3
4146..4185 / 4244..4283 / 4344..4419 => -1.1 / 79.8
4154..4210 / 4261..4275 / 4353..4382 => 0.2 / 81.5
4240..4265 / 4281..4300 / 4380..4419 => 0.3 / 80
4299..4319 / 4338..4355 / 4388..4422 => -3.7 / 73.4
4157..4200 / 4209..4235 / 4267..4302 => 0.9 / 82.3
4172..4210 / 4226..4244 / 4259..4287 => 0.6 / 81.6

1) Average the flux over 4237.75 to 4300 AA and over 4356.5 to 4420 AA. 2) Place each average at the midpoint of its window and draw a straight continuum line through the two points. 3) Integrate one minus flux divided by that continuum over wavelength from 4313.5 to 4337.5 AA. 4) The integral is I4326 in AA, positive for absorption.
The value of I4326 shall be 1.7 AA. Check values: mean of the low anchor 80.9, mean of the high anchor 75.2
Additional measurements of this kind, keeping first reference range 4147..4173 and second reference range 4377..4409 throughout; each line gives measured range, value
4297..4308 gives 0.49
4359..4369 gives -0.63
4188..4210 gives 0.03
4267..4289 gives -0.02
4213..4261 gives 0.82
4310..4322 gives 1.14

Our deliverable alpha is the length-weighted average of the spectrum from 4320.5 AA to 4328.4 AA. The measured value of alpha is 68.7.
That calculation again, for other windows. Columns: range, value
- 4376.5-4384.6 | 79.1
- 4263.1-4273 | 80.4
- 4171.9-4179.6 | 82.9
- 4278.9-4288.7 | 80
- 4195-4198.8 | 82.8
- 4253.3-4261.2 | 78.5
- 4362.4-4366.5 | 79.9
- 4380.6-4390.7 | 76.9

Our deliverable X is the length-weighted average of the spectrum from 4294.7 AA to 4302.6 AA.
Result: 78.9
